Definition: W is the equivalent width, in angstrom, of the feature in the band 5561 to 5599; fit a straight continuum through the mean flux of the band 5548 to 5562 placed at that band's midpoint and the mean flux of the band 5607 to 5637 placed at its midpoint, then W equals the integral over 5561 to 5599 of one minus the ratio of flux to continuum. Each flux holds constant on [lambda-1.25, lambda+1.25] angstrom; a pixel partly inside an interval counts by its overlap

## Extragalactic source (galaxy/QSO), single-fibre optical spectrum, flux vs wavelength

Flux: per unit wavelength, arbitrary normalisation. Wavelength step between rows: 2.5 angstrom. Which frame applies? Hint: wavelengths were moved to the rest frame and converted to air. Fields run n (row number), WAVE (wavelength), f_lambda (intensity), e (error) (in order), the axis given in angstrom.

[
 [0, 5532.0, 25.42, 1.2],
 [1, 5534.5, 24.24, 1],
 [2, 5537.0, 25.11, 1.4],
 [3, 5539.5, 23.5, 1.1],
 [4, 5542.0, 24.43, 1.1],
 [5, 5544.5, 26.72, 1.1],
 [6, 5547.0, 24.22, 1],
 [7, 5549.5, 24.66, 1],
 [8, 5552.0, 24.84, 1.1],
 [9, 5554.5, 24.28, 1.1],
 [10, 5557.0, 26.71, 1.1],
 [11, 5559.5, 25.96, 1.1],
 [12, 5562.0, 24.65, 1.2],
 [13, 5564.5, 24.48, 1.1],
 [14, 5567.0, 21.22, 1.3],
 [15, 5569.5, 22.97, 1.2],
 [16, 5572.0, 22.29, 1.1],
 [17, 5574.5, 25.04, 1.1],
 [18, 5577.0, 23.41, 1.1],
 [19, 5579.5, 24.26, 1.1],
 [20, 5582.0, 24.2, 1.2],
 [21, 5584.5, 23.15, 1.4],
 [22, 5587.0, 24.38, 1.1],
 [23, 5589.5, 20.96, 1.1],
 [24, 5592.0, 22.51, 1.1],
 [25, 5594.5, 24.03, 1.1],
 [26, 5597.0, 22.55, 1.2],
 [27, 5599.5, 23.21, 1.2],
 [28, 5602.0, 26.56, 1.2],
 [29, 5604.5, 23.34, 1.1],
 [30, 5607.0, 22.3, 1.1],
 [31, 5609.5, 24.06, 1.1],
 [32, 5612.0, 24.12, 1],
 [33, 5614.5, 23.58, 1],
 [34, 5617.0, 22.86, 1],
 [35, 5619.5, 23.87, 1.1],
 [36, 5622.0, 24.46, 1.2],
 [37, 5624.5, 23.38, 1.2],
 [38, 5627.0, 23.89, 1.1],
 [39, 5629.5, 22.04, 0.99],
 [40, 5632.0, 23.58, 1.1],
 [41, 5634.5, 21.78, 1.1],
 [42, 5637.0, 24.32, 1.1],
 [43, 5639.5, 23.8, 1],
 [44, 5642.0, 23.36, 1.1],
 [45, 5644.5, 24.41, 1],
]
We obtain 1.9 angstrom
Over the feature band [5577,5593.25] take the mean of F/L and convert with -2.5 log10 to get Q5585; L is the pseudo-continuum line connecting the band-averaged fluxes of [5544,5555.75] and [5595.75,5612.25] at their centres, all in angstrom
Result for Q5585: 0.04 mag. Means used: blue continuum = 24.8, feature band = 23.3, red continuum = 23.7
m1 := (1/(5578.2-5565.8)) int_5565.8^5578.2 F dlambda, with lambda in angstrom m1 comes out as 23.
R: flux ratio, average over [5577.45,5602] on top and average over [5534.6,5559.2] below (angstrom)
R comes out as 0.94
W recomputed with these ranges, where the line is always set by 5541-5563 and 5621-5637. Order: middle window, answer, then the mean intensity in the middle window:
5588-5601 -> 0.73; 22.8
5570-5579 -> 0.38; 23.6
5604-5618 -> 0.19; 23.4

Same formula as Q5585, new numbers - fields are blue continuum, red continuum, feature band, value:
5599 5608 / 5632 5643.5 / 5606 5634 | 0.01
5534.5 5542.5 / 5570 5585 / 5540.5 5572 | -0.02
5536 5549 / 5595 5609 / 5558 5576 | 0.02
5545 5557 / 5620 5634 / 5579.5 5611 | 0.02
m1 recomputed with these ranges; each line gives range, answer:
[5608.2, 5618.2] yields 23.7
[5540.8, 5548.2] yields 25.1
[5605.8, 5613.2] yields 23.5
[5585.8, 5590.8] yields 22.7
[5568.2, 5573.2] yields 22.6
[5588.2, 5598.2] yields 22.5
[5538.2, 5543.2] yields 24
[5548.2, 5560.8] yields 25.3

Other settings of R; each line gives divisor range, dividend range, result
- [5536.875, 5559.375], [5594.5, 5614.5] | 0.95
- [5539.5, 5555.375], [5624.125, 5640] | 0.94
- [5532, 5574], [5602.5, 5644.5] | 0.96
